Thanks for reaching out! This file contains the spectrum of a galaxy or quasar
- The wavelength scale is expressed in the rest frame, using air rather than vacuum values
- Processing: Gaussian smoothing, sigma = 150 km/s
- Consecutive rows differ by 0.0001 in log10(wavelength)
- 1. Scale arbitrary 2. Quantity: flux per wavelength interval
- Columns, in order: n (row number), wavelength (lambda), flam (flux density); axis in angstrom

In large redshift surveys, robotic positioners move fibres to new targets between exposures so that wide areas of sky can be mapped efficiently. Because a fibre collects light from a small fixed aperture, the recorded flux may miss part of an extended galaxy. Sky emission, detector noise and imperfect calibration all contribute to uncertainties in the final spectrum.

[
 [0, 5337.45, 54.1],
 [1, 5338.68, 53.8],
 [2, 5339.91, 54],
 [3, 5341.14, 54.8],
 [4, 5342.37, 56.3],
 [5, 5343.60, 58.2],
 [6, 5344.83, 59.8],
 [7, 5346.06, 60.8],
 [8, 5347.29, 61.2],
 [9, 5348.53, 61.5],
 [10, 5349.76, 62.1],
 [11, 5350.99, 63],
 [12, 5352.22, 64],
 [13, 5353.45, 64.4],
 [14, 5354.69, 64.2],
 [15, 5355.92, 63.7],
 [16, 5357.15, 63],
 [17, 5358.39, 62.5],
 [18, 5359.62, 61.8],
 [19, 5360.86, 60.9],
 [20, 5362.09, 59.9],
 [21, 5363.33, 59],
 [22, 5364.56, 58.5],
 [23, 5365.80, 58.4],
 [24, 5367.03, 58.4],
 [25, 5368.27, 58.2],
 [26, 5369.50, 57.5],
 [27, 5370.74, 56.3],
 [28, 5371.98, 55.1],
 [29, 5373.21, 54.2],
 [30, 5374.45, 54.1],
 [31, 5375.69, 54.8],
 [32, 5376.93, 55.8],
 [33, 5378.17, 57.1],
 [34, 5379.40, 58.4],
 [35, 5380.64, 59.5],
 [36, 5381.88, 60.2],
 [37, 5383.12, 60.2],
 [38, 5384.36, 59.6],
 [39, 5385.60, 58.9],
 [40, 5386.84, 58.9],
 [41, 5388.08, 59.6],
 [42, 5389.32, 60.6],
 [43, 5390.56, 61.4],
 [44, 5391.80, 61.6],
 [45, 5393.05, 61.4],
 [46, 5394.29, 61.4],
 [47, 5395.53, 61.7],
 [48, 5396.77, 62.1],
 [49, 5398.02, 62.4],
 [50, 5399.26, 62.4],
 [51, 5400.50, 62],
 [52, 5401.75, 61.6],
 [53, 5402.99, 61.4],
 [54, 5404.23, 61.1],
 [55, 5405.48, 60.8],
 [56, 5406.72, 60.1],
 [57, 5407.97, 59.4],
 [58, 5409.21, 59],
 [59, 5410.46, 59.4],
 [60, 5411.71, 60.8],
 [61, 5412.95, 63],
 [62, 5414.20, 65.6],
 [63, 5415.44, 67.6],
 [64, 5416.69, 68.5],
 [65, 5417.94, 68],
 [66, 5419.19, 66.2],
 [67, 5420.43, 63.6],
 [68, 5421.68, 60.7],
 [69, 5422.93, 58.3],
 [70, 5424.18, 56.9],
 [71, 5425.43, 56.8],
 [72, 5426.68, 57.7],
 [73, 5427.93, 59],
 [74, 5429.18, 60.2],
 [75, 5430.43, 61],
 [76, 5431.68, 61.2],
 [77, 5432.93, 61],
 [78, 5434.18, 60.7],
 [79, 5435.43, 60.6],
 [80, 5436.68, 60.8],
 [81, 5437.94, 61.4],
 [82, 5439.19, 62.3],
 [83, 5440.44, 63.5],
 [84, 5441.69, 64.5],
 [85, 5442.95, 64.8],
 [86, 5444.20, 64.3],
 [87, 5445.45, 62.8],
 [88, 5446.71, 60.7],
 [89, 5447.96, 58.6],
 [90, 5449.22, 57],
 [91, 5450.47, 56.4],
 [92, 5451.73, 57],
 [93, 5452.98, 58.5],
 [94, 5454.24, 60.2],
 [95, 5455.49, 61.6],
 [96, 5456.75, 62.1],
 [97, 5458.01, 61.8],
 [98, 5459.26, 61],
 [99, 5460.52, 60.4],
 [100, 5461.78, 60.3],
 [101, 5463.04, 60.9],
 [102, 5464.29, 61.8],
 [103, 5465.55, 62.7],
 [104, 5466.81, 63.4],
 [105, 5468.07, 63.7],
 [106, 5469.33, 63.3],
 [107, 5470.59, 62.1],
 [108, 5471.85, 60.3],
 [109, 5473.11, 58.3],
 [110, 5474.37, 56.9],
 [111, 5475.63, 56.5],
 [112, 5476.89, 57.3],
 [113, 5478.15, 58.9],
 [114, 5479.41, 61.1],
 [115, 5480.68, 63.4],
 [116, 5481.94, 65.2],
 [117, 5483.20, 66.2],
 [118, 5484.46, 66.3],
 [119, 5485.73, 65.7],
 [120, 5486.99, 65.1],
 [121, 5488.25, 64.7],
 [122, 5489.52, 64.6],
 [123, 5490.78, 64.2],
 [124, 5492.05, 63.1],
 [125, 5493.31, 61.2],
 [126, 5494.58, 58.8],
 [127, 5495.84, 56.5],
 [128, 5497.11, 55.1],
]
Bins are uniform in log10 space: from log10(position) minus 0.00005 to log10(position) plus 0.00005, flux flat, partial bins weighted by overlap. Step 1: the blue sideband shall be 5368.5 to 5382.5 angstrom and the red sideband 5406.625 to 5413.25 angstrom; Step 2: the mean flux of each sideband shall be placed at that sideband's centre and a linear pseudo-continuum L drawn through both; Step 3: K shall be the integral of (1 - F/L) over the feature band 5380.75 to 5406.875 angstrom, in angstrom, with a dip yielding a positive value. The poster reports -1.1 angstrom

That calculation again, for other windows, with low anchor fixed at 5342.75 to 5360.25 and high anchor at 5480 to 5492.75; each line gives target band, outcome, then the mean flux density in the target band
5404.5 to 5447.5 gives 1.21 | 61.8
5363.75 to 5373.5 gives 0.81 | 57.3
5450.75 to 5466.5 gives 0.88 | 60.7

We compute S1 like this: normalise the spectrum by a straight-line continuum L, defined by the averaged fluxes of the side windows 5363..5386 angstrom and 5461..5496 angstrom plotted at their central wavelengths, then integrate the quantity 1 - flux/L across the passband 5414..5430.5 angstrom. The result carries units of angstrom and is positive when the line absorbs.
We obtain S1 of -0.7 angstrom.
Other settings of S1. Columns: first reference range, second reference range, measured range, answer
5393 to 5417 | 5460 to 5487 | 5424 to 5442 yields 0.40 angstrom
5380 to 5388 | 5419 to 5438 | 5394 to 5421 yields -1.24 angstrom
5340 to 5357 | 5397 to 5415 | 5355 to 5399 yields 1.28 angstrom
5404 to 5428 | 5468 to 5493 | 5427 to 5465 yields 0.68 angstrom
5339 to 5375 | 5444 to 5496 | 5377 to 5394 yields 0.07 angstrom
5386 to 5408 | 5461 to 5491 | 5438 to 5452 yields 0.13 angstrom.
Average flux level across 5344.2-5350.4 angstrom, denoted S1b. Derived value 61.1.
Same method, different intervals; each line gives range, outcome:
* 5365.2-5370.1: 58.2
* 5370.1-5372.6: 55.7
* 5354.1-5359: 63.3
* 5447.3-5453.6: 57.6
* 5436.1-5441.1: 62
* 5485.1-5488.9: 65.2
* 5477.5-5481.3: 61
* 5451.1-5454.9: 58.7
